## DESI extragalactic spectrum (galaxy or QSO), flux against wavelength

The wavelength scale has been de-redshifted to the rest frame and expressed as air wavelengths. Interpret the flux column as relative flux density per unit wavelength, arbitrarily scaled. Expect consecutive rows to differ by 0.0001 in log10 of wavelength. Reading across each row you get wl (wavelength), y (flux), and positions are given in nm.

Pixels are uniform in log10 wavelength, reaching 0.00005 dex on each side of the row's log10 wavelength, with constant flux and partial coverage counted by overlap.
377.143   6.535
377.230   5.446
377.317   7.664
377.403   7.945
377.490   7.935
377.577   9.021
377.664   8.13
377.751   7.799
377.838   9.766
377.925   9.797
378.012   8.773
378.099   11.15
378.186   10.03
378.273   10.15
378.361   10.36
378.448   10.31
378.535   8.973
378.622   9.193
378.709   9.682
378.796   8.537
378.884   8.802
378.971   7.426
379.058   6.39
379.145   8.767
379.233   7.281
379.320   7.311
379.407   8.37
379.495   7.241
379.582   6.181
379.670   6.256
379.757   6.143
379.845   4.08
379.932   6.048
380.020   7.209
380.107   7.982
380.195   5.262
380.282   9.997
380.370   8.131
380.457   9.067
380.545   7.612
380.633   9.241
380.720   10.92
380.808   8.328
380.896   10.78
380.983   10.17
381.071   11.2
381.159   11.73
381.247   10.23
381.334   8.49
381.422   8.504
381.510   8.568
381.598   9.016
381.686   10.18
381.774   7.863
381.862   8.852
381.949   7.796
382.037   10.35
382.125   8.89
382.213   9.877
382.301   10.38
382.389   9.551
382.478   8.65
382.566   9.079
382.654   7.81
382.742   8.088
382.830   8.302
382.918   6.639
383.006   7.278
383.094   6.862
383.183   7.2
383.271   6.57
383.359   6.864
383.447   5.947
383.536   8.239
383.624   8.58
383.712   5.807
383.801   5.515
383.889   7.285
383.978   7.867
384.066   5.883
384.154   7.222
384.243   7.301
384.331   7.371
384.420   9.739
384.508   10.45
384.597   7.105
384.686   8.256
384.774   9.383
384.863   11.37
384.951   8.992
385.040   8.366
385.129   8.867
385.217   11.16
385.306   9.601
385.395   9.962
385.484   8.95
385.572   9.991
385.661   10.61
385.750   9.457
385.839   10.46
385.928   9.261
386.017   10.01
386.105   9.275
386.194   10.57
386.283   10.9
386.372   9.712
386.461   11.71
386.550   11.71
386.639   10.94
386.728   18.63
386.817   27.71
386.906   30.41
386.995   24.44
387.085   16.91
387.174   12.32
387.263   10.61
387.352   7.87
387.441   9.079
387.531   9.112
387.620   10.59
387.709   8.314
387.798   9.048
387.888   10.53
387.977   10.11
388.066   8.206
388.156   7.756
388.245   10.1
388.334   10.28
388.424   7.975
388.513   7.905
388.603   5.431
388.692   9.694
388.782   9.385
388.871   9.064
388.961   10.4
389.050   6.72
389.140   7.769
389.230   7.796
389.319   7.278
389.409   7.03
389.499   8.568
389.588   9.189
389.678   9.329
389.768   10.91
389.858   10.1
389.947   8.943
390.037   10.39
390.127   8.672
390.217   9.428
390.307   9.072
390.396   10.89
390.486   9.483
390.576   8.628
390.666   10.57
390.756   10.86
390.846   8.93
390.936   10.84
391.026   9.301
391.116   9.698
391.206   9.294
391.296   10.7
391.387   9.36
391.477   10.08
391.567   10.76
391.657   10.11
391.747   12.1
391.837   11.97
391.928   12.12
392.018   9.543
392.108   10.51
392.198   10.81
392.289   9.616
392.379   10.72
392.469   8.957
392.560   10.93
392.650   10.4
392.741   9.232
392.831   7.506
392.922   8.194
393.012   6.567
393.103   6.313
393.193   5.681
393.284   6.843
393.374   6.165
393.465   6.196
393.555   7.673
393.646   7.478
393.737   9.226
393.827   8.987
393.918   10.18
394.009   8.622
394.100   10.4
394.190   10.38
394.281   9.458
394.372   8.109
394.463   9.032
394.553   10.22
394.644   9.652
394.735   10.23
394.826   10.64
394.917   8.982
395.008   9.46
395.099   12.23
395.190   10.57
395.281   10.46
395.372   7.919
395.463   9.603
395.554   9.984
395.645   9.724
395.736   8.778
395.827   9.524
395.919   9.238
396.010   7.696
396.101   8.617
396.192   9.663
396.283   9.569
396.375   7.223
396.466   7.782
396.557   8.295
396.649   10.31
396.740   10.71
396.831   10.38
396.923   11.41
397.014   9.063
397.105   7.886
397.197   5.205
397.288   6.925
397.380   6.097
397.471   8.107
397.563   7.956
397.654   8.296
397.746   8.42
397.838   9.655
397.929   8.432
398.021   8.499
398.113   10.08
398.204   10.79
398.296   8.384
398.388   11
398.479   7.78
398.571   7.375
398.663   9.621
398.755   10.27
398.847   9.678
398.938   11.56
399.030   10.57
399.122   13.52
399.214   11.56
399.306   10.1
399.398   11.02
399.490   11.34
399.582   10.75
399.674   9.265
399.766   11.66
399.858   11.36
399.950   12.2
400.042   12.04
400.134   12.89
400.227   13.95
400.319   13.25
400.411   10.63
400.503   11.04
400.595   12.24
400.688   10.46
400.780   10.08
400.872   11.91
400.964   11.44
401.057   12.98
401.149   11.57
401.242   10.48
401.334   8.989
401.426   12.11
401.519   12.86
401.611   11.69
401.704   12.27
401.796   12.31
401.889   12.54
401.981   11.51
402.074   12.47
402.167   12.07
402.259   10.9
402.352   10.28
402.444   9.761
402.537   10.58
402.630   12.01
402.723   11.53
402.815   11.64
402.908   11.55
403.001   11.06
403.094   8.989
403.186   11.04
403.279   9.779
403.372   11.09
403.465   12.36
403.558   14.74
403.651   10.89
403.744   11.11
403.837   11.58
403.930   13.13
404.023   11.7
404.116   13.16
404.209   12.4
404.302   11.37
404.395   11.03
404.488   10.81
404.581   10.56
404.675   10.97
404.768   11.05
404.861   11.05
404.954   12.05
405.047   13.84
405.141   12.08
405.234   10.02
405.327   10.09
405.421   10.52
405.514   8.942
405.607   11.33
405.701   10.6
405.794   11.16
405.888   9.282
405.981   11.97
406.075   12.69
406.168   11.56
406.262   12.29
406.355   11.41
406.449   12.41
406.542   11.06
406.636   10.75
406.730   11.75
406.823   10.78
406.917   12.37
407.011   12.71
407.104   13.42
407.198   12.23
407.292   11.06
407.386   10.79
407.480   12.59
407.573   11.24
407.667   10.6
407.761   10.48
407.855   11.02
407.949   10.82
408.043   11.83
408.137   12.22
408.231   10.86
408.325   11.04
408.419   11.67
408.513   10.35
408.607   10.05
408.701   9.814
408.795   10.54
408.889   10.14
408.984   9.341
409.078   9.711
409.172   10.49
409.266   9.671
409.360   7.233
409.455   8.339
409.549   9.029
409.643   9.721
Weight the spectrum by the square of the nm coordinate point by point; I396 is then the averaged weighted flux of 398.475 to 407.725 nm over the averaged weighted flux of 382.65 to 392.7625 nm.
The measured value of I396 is 1.25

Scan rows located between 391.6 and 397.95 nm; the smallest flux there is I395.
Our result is 5.205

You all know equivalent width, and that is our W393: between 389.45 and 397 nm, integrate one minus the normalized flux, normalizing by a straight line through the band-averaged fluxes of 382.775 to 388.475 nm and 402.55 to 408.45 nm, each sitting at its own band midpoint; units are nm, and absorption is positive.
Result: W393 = 0.82 nm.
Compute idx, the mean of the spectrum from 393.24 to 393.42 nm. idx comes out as 6.51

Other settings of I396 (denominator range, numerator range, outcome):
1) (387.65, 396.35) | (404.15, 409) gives 1.31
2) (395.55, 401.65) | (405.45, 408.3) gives 1.18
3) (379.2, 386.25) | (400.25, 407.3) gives 1.51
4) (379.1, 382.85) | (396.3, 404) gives 1.37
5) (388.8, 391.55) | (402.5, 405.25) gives 1.32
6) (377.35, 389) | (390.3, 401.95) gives 1.13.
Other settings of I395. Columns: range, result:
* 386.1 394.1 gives 5.431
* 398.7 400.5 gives 9.265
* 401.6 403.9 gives 8.989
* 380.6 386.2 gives 5.515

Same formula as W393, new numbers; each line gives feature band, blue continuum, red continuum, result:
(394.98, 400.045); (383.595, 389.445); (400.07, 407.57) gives 0.677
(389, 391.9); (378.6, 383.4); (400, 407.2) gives 0.036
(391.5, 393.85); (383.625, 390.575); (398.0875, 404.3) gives 0.333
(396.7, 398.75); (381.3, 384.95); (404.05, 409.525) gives 0.247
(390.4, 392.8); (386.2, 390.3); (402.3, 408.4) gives 0.161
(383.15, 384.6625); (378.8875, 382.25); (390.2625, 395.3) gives 0.228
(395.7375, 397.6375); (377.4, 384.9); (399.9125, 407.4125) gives 0.353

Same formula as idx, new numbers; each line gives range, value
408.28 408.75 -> 10.6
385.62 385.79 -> 10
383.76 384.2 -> 6.77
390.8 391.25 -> 9.62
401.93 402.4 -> 11.5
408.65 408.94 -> 10.1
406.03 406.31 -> 12.2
